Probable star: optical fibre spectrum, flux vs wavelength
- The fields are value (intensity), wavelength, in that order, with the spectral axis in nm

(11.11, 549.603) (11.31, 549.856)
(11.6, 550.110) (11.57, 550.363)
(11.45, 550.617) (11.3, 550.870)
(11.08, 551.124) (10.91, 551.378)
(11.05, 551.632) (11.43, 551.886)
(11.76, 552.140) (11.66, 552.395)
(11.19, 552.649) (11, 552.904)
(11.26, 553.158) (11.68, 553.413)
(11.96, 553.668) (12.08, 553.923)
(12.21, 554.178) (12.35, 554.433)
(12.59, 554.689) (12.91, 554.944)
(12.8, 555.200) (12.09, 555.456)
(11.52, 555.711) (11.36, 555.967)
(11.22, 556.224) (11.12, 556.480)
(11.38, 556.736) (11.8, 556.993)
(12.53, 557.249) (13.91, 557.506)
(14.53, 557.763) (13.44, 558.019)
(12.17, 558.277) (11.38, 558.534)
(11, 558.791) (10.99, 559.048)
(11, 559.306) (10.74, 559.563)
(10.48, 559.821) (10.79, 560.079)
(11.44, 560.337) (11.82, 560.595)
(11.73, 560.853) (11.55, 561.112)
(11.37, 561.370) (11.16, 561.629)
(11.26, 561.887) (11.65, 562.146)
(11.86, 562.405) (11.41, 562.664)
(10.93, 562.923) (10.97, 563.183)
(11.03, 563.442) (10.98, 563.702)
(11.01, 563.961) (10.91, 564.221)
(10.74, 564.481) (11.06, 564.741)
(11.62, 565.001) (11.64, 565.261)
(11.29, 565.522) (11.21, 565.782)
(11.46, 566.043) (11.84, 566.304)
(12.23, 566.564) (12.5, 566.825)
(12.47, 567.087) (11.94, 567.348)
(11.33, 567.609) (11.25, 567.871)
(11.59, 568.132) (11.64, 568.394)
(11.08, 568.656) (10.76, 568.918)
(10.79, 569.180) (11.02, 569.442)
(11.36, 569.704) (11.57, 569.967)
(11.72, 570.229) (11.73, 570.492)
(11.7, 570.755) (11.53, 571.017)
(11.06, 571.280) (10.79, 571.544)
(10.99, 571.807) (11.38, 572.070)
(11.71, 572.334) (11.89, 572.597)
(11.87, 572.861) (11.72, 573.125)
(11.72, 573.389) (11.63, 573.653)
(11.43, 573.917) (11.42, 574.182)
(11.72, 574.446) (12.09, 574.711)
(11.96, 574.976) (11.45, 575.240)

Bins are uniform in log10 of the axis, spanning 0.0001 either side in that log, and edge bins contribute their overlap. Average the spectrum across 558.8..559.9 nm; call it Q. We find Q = 10.8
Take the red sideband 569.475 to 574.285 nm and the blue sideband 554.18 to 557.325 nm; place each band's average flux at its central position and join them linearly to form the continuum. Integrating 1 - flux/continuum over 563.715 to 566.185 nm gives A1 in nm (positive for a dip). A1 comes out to 0.10 nm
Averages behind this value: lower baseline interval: 12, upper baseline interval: 11.5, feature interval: 11.2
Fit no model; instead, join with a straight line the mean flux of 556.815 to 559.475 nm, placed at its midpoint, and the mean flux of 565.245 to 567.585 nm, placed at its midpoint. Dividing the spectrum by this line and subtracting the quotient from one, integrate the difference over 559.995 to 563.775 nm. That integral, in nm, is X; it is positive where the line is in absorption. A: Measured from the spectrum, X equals 0.22 nm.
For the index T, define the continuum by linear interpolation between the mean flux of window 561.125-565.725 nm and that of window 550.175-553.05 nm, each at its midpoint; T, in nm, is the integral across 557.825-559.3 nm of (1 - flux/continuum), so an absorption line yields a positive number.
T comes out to -0.08 nm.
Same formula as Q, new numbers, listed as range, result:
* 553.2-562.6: 11.8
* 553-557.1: 11.9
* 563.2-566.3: 11.2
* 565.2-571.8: 11.5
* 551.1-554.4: 11.5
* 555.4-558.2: 12.3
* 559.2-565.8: 11.2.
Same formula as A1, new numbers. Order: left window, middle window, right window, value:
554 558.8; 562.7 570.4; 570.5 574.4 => 0.26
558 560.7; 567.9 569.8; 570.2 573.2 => 0.05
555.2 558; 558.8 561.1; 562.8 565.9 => 0.12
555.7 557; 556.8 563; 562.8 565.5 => -0.26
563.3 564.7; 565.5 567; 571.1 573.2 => -0.10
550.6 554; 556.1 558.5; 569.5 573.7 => -0.21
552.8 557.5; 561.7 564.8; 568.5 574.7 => 0.14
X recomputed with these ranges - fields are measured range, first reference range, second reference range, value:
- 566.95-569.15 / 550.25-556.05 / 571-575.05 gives 0.02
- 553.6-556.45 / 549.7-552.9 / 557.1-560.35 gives -0.11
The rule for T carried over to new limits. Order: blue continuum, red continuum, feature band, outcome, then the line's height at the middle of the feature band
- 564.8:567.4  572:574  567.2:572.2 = 0.17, 11.7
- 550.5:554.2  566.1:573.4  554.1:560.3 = -0.24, 11.5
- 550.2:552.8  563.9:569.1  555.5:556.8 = 0.00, 11.4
